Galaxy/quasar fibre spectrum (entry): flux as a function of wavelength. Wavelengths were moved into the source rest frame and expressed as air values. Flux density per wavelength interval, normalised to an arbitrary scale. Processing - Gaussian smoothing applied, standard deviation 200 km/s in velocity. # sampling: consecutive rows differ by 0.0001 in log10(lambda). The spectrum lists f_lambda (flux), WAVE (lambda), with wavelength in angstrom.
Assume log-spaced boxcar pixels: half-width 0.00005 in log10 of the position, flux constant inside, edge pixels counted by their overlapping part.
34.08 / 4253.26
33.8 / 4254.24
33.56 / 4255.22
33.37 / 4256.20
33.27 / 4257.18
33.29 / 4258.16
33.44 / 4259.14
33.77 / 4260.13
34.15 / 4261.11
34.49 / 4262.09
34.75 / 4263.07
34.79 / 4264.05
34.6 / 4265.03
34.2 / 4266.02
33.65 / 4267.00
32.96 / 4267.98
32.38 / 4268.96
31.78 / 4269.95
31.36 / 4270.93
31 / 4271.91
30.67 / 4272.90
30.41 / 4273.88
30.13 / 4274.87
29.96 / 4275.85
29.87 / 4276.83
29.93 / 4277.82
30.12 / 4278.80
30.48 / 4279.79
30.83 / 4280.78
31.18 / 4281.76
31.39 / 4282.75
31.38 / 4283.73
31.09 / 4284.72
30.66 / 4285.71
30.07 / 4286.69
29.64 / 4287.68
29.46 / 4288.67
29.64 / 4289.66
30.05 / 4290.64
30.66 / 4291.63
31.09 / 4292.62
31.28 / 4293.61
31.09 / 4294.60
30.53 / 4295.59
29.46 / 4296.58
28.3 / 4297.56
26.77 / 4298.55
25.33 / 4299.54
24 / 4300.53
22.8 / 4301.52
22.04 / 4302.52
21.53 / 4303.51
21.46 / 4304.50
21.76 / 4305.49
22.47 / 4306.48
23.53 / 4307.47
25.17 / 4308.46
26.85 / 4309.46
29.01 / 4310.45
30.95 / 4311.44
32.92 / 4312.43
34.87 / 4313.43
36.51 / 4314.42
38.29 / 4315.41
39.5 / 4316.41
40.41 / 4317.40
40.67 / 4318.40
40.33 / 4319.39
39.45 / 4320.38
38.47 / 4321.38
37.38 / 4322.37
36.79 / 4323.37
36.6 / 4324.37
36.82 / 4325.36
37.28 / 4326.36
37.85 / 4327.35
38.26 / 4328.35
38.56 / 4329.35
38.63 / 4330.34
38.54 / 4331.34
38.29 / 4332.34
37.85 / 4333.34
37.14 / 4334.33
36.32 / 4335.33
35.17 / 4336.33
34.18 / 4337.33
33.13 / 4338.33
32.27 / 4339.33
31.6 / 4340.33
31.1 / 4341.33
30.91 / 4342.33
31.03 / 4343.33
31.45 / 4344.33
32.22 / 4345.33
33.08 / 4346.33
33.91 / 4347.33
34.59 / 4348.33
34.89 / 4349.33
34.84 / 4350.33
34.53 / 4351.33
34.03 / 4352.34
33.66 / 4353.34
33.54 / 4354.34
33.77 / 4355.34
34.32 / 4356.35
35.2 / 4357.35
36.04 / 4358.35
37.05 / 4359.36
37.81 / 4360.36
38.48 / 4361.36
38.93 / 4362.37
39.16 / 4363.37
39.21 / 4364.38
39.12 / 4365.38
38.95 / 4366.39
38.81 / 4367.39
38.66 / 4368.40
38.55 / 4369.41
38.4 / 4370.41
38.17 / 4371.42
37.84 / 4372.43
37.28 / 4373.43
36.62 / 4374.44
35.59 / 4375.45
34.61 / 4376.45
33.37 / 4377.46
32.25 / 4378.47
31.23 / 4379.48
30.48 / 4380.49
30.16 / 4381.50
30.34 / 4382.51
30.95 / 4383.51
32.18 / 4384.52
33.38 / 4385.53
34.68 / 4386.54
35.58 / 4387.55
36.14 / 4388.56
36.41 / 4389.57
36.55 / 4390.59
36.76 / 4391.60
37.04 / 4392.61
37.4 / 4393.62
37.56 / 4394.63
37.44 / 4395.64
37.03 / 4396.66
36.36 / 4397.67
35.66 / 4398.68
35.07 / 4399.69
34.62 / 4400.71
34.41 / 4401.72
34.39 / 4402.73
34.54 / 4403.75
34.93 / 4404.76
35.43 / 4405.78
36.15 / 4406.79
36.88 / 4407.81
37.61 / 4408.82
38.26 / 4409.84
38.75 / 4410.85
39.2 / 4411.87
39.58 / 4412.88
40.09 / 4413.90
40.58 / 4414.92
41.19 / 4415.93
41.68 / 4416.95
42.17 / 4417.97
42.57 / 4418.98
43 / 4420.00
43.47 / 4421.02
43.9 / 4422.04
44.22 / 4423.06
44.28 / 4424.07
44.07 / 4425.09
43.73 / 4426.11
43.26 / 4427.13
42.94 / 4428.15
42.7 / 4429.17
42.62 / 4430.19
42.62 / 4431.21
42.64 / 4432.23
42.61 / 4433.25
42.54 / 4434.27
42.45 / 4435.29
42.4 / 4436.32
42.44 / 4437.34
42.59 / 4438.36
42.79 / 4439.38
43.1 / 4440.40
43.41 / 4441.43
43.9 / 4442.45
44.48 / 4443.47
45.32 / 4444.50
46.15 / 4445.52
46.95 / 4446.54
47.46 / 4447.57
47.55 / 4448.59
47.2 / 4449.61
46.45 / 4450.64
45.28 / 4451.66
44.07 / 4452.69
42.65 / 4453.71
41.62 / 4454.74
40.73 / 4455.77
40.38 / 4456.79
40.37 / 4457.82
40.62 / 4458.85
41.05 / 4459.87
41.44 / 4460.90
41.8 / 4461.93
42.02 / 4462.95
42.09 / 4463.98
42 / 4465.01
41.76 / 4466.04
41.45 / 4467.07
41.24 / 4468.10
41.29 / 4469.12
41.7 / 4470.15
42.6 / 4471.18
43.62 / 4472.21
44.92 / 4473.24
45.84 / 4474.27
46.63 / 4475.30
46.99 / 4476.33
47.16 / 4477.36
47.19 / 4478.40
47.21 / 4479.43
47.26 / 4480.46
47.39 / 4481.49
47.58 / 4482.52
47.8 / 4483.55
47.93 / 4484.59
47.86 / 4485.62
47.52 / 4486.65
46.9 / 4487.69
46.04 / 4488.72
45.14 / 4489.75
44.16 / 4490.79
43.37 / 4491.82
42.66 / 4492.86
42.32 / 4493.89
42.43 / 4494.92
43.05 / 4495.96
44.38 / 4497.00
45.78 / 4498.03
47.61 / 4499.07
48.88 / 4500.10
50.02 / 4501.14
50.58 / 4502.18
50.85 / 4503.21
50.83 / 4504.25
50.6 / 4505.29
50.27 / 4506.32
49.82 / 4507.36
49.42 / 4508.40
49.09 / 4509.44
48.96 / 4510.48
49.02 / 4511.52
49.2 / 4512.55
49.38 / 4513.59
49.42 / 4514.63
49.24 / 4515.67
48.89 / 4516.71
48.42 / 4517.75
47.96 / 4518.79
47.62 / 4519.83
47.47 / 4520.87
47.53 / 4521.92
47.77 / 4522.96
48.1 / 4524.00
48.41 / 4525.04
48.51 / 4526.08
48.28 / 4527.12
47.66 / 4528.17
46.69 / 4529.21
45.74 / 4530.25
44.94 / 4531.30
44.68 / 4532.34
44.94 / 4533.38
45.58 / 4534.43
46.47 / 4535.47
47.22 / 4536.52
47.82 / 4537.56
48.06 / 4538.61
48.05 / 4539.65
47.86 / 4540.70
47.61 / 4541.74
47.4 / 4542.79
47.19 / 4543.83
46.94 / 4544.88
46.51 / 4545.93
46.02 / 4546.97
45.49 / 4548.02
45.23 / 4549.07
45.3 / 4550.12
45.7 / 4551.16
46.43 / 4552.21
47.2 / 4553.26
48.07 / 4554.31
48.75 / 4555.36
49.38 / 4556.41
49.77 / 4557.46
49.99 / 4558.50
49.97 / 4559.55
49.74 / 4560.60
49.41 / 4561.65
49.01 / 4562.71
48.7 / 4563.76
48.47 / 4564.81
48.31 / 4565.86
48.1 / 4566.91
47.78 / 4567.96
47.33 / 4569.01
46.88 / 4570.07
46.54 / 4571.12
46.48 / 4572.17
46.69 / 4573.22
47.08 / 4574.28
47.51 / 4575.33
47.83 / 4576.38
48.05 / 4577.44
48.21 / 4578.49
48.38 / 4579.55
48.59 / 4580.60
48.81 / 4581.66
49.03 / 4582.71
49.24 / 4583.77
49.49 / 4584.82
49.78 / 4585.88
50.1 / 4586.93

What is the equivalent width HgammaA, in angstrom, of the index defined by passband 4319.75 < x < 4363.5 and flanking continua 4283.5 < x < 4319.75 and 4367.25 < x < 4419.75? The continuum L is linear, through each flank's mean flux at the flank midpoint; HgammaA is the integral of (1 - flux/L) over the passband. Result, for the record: -3.99 angstrom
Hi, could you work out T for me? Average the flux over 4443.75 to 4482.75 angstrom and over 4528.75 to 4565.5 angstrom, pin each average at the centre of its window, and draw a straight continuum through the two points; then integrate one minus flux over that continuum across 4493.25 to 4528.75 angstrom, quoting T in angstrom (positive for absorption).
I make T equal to -1.72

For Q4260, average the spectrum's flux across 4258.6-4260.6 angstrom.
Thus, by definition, 33.5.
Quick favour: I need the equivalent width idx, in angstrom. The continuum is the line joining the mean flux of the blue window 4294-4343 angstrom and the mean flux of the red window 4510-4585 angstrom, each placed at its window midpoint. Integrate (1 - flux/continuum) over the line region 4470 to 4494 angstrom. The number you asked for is -1.3 angstrom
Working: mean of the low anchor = 32.6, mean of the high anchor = 47.8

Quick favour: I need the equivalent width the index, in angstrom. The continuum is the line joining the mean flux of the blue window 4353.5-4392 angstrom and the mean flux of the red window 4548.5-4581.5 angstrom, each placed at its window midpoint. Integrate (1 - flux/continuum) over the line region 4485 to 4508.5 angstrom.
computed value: -1.8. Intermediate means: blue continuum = 35.7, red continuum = 47.9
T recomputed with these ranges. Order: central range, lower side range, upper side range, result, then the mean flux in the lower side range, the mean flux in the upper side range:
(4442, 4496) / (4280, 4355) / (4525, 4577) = -2.89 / 32.4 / 47.4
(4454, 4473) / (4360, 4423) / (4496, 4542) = 0.72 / 37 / 48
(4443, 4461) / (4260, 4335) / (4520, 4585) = -1.07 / 32.1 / 47.6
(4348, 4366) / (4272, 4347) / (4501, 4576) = -0.41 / 32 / 47.9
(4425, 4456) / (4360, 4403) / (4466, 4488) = -1.50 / 35.9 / 45.5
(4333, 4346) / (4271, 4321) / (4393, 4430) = 0.10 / 30.2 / 39.3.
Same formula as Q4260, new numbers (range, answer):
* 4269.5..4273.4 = 31.2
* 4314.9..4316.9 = 38.8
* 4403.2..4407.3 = 35.2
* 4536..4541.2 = 47.8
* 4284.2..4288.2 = 30.3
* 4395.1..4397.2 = 37.2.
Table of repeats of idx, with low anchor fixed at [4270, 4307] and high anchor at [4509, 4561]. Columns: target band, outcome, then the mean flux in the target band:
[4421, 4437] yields -1.5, 43.1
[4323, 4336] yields -2.4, 37.6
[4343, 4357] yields -0.1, 33.6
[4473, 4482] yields -0.7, 46.8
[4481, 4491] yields -0.7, 46.9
